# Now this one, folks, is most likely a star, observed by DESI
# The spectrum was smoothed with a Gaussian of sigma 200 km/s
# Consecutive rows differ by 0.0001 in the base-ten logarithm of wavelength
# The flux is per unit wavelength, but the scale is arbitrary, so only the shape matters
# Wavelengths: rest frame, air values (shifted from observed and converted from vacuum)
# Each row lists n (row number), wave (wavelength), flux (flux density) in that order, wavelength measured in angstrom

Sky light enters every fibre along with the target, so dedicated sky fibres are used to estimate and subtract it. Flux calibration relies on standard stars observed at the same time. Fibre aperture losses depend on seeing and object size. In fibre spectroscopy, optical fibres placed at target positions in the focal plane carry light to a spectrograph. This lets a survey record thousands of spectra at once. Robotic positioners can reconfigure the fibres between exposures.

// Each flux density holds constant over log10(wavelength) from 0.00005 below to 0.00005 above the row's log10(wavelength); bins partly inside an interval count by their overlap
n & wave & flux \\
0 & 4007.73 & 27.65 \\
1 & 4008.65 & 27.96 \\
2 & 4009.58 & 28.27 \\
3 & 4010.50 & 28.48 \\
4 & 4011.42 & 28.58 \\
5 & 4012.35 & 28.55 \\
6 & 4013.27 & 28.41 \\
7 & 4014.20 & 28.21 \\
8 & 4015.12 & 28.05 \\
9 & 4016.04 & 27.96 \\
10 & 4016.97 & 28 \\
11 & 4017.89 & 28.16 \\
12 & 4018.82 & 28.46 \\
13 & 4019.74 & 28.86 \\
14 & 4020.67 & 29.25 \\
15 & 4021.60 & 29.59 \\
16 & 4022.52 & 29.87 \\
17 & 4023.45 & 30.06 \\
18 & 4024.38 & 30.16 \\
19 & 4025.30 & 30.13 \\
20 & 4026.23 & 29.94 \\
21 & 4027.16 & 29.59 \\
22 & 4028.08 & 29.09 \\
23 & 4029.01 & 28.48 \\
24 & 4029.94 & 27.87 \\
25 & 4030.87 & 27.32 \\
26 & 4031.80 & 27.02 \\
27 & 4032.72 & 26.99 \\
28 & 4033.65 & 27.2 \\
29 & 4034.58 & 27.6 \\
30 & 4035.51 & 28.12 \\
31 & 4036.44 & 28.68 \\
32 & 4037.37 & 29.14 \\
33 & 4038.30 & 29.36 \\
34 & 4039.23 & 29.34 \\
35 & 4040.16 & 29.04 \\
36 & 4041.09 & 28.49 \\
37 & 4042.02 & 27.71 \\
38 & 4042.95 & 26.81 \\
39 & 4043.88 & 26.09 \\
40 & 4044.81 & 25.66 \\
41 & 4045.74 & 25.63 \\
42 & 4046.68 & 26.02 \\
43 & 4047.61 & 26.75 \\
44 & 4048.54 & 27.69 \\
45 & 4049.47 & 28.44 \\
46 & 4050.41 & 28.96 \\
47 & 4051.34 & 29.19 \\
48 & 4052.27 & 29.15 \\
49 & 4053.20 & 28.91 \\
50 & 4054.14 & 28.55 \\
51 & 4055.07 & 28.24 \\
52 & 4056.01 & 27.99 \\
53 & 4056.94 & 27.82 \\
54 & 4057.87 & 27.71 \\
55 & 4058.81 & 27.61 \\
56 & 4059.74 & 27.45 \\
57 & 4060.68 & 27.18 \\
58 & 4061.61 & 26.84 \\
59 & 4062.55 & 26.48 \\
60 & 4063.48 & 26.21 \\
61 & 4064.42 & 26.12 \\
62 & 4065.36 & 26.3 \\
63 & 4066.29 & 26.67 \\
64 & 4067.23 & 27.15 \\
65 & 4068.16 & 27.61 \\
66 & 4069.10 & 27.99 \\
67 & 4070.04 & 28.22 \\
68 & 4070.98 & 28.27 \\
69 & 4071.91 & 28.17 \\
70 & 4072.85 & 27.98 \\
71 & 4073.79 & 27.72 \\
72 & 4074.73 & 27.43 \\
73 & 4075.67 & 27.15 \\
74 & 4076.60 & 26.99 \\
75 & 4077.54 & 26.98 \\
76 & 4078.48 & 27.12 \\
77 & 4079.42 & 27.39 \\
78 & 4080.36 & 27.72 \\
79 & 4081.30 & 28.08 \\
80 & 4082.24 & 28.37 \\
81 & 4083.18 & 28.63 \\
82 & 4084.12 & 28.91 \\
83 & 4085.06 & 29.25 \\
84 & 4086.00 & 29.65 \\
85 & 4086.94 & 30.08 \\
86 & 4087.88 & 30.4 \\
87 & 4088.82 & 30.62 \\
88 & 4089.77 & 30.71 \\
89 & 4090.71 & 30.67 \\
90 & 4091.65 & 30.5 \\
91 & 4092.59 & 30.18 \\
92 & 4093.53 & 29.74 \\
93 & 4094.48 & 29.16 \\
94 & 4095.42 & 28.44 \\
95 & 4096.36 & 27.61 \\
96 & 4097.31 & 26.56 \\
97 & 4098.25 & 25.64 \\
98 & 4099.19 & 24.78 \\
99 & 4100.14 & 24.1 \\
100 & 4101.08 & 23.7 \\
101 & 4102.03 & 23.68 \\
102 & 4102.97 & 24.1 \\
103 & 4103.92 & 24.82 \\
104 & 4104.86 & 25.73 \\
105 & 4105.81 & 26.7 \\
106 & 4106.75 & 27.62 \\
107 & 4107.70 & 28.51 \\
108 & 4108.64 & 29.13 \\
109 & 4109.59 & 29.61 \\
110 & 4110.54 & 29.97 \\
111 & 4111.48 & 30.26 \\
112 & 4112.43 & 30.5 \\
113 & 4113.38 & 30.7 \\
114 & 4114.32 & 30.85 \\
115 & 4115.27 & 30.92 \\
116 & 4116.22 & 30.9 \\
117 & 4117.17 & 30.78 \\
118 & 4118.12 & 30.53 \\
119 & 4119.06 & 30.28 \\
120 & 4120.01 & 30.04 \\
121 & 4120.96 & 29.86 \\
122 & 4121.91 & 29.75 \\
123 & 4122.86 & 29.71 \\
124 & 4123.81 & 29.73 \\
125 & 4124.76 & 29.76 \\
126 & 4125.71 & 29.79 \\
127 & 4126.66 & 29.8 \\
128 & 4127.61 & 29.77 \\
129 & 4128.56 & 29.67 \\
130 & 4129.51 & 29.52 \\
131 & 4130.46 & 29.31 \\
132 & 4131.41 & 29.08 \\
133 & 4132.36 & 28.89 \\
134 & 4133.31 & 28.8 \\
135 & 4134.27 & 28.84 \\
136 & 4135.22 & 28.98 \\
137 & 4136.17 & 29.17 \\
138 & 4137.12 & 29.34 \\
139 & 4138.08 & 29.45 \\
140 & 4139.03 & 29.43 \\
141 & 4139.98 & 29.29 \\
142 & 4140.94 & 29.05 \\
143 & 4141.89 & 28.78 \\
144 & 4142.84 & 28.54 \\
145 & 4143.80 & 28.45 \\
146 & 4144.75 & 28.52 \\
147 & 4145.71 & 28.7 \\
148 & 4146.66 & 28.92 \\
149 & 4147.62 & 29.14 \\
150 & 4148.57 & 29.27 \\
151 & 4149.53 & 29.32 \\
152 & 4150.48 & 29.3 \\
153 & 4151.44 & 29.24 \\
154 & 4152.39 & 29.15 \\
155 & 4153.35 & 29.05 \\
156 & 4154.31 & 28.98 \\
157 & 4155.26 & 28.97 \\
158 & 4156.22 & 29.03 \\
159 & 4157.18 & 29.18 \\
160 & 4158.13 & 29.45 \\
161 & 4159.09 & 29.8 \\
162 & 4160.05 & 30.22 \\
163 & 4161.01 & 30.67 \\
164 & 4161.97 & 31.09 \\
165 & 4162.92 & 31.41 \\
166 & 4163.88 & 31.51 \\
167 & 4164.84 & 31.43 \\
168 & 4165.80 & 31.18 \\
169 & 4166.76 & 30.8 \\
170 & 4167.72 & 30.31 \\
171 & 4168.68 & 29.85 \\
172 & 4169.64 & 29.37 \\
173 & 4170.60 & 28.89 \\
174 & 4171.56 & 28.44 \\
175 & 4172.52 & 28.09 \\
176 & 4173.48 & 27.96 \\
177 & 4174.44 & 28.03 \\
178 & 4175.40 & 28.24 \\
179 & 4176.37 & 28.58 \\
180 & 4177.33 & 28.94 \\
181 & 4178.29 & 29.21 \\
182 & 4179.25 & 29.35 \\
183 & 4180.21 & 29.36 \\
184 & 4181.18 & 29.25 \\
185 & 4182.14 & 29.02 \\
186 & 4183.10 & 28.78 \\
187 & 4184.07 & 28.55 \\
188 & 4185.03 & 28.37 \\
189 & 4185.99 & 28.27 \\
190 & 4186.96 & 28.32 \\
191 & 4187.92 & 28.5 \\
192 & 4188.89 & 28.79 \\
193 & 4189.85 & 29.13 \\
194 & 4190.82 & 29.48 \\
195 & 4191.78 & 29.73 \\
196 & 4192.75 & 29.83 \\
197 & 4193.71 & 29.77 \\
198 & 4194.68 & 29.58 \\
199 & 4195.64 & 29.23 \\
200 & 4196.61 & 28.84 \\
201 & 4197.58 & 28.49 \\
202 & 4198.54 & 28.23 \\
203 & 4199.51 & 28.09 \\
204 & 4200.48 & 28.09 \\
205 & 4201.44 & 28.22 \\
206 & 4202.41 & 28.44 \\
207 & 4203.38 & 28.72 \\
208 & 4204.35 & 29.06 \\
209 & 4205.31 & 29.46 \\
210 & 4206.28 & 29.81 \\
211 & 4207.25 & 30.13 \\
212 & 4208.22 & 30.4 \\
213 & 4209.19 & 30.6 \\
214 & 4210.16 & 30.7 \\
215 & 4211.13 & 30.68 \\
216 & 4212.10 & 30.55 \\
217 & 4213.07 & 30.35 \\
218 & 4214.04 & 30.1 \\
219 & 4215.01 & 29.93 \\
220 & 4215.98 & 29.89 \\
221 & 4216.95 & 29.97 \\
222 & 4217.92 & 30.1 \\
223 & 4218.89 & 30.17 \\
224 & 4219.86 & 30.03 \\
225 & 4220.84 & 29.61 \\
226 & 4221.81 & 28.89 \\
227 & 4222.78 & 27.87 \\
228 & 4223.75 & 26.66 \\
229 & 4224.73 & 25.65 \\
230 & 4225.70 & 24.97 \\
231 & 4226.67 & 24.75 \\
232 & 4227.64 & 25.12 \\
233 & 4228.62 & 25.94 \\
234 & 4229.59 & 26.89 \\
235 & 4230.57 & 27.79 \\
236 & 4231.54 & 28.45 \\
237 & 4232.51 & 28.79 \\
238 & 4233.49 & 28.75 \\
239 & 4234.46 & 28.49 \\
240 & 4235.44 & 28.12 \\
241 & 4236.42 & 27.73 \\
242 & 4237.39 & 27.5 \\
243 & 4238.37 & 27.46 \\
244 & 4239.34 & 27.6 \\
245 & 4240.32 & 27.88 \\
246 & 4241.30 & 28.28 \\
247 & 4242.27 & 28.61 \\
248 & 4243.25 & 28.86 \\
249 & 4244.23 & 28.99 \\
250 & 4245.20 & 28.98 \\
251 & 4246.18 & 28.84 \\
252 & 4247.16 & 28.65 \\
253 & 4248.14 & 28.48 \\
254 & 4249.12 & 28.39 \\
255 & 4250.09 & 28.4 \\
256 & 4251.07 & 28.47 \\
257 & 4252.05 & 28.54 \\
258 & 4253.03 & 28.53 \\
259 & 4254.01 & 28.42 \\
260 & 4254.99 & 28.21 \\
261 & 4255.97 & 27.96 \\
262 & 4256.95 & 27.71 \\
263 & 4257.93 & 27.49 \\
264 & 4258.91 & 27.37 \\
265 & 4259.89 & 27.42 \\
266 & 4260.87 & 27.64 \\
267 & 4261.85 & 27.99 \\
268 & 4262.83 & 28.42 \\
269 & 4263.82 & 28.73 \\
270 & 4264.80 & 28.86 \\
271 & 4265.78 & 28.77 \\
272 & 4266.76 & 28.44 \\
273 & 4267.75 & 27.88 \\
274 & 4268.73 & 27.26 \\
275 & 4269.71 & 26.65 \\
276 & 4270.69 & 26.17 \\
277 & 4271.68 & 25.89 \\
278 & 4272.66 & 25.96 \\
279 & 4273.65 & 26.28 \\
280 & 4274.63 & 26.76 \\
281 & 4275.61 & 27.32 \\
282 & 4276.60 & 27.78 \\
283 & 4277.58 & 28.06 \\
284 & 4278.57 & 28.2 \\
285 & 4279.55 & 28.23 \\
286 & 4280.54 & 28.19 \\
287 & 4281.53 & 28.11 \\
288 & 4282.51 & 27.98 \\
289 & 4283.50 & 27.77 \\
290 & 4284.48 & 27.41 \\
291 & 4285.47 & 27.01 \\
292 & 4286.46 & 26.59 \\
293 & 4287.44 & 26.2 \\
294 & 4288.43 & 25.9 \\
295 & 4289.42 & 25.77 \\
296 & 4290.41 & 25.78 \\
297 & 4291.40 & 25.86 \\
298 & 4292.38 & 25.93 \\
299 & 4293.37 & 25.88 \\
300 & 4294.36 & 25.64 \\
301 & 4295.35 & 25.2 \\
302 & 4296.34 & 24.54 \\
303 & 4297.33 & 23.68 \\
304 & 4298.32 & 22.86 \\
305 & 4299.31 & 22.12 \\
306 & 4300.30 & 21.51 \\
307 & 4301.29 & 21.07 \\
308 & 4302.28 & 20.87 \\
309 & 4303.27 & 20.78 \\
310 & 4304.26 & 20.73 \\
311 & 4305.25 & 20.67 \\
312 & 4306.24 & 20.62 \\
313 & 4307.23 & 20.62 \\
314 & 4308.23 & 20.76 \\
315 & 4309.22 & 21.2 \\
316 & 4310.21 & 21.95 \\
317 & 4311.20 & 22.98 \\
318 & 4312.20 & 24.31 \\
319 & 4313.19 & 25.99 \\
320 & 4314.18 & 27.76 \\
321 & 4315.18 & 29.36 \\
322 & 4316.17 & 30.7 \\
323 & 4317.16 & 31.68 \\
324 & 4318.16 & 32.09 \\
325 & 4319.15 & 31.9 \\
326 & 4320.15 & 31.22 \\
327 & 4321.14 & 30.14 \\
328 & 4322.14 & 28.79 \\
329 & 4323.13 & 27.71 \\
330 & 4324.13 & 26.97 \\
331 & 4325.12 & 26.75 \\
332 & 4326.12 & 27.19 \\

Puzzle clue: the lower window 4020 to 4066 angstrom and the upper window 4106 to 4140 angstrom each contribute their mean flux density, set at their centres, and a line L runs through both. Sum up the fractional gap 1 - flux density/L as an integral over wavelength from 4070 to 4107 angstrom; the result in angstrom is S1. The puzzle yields 1.56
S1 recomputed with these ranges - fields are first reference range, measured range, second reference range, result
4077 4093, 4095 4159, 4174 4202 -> 0.6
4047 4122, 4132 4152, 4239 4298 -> -0.8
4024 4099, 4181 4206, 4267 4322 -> -1.9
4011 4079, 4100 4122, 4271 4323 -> -0.9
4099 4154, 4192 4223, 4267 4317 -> -2.7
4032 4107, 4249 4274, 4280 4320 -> -2.1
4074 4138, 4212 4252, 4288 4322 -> -3.0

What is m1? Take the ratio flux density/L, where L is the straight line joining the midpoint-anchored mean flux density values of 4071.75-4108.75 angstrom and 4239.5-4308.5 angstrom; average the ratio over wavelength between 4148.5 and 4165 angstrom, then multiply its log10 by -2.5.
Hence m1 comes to -0.10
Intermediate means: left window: 27.8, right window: 26.5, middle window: 29.8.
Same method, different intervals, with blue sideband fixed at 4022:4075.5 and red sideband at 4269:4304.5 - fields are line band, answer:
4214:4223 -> -0.133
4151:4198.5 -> -0.102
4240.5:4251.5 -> -0.104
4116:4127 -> -0.108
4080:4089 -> -0.060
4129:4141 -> -0.080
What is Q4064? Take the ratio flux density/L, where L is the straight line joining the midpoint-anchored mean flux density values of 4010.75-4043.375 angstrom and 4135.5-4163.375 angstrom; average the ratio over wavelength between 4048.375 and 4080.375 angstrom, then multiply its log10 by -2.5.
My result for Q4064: 0.05 mag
